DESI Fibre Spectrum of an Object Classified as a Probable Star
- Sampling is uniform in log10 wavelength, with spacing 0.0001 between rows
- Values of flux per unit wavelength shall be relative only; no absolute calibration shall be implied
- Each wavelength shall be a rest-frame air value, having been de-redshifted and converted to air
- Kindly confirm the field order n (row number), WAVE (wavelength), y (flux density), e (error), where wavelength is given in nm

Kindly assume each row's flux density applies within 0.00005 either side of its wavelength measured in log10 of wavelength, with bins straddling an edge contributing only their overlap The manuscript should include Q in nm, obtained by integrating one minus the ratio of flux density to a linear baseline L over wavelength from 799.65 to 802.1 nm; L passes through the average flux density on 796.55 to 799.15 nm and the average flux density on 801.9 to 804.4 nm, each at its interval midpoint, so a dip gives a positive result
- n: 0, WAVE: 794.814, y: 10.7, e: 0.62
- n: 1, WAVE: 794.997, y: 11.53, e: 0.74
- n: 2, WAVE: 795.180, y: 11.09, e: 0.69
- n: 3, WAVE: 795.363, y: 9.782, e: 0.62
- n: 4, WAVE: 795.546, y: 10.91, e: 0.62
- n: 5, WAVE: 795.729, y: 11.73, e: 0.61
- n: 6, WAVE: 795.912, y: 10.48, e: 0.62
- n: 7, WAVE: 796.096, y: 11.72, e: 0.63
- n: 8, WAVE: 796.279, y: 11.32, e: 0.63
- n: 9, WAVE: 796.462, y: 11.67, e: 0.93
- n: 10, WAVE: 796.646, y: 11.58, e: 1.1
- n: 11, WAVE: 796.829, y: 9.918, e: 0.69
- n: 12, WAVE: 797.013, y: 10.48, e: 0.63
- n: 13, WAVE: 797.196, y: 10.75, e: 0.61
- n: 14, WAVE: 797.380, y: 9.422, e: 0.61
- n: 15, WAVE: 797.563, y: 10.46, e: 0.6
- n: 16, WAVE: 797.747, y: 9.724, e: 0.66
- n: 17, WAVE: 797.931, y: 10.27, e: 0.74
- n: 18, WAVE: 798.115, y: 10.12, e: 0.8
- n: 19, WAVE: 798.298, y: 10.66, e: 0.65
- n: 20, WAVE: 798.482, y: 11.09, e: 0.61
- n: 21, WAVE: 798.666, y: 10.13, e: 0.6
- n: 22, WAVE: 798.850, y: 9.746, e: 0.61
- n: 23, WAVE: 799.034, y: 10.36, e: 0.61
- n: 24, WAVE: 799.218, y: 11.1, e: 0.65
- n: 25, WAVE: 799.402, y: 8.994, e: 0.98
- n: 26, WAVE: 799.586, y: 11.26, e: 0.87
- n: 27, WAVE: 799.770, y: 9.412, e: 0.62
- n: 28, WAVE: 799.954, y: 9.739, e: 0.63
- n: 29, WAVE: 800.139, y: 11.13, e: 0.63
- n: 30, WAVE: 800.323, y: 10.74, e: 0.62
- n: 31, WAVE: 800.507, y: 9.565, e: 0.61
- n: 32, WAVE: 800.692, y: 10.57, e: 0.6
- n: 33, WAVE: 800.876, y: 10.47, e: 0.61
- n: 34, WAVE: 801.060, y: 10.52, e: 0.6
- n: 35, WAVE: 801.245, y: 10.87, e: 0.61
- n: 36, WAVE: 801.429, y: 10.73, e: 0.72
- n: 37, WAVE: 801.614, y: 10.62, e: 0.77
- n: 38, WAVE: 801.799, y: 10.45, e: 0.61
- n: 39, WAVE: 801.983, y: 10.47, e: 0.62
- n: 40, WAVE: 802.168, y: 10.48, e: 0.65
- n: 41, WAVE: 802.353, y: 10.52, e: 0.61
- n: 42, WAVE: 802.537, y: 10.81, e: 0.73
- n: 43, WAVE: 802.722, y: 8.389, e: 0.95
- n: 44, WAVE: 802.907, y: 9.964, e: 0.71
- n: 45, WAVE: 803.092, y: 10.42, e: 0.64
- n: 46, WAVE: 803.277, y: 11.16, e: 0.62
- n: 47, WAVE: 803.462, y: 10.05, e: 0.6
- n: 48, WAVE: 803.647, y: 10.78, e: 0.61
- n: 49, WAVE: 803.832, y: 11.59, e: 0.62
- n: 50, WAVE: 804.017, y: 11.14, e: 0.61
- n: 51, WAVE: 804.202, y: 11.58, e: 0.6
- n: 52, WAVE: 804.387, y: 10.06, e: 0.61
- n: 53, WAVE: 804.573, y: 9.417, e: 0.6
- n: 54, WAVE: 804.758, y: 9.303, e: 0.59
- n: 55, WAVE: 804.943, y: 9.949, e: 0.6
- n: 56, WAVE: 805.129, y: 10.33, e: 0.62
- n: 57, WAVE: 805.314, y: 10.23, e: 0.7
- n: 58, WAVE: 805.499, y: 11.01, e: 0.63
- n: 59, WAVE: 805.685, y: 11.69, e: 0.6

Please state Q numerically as 0.010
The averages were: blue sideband 10.3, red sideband 10.5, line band 10.4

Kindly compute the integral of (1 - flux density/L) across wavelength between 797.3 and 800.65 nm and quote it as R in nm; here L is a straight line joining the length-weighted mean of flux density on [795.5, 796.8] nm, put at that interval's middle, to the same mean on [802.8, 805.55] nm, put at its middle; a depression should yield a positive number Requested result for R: 0.23 nm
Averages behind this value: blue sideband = 11.3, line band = 10.2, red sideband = 10.4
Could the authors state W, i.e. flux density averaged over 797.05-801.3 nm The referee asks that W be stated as 10.3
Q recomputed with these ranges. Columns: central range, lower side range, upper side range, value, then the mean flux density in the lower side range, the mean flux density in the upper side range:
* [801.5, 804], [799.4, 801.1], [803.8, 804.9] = -0.020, 10.3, 10.4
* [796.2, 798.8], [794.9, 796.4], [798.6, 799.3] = 0.034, 11.1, 10.3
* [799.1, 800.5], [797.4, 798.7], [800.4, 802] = 0.015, 10.3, 10.5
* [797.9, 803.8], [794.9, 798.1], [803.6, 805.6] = 0.127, 10.7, 10.5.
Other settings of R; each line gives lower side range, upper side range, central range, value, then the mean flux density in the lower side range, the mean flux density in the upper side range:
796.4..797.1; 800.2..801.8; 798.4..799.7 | 0.04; 10.9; 10.5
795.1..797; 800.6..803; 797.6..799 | 0.06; 11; 10.4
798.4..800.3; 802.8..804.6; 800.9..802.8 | 0.02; 10.3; 10.6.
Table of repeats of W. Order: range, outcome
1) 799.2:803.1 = 10.3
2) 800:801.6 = 10.5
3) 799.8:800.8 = 10.3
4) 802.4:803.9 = 10.4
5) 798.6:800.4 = 10.3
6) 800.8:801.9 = 10.6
